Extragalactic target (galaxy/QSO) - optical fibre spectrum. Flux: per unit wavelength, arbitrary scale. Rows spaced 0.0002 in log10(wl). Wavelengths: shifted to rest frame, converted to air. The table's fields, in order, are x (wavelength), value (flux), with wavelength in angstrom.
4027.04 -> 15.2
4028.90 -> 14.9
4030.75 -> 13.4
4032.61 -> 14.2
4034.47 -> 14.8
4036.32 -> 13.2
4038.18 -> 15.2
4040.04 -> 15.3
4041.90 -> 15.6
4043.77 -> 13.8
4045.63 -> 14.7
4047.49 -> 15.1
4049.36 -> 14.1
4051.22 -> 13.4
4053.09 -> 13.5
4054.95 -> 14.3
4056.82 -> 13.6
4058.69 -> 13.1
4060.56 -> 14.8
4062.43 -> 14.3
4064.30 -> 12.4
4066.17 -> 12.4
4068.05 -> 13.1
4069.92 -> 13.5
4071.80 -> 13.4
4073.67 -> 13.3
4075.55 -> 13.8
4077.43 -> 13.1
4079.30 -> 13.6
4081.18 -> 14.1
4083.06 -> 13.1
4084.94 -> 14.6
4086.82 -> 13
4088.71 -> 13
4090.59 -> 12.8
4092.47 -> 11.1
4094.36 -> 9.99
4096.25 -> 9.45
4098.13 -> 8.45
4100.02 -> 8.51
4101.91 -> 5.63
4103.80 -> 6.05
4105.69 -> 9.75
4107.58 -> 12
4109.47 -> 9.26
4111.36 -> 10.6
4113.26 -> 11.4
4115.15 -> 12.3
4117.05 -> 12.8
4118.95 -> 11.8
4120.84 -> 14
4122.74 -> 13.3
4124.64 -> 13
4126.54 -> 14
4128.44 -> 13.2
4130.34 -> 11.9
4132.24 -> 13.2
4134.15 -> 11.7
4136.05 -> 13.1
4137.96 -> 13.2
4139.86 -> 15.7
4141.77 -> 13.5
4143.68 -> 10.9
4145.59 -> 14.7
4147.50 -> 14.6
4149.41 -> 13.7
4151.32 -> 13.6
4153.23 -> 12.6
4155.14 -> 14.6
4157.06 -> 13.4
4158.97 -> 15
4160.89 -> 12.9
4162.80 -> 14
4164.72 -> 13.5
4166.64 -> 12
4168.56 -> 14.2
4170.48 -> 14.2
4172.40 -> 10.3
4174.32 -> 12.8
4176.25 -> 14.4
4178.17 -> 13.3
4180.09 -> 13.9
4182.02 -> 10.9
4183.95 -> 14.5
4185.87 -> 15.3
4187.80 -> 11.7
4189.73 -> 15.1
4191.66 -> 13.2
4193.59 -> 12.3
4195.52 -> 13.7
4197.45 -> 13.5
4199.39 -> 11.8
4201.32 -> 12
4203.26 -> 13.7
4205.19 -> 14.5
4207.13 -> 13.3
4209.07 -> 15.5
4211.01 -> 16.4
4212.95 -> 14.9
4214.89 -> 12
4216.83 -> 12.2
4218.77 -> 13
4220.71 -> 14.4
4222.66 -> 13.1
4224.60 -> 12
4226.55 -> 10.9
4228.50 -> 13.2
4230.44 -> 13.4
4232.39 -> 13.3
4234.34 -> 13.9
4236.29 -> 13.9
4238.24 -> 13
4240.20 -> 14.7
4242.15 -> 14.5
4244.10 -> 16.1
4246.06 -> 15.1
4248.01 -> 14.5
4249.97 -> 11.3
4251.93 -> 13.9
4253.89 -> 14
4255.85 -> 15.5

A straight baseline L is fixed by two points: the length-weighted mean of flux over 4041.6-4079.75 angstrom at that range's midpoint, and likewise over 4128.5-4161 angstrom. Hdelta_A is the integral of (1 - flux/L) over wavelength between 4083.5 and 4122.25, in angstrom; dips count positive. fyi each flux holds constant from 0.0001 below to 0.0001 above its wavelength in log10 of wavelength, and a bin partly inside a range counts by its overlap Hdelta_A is 7.7 angstrom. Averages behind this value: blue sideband 13.7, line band 10.9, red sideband 13.4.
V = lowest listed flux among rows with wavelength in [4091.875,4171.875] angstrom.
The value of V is 5.63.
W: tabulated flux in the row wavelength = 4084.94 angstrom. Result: 14.6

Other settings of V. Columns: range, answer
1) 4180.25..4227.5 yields 10.9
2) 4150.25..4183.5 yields 10.3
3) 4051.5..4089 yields 12.4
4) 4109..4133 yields 9.26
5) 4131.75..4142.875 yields 11.7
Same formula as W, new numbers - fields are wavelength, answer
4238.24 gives 13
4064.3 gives 12.4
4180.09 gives 13.9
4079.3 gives 13.6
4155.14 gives 14.6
